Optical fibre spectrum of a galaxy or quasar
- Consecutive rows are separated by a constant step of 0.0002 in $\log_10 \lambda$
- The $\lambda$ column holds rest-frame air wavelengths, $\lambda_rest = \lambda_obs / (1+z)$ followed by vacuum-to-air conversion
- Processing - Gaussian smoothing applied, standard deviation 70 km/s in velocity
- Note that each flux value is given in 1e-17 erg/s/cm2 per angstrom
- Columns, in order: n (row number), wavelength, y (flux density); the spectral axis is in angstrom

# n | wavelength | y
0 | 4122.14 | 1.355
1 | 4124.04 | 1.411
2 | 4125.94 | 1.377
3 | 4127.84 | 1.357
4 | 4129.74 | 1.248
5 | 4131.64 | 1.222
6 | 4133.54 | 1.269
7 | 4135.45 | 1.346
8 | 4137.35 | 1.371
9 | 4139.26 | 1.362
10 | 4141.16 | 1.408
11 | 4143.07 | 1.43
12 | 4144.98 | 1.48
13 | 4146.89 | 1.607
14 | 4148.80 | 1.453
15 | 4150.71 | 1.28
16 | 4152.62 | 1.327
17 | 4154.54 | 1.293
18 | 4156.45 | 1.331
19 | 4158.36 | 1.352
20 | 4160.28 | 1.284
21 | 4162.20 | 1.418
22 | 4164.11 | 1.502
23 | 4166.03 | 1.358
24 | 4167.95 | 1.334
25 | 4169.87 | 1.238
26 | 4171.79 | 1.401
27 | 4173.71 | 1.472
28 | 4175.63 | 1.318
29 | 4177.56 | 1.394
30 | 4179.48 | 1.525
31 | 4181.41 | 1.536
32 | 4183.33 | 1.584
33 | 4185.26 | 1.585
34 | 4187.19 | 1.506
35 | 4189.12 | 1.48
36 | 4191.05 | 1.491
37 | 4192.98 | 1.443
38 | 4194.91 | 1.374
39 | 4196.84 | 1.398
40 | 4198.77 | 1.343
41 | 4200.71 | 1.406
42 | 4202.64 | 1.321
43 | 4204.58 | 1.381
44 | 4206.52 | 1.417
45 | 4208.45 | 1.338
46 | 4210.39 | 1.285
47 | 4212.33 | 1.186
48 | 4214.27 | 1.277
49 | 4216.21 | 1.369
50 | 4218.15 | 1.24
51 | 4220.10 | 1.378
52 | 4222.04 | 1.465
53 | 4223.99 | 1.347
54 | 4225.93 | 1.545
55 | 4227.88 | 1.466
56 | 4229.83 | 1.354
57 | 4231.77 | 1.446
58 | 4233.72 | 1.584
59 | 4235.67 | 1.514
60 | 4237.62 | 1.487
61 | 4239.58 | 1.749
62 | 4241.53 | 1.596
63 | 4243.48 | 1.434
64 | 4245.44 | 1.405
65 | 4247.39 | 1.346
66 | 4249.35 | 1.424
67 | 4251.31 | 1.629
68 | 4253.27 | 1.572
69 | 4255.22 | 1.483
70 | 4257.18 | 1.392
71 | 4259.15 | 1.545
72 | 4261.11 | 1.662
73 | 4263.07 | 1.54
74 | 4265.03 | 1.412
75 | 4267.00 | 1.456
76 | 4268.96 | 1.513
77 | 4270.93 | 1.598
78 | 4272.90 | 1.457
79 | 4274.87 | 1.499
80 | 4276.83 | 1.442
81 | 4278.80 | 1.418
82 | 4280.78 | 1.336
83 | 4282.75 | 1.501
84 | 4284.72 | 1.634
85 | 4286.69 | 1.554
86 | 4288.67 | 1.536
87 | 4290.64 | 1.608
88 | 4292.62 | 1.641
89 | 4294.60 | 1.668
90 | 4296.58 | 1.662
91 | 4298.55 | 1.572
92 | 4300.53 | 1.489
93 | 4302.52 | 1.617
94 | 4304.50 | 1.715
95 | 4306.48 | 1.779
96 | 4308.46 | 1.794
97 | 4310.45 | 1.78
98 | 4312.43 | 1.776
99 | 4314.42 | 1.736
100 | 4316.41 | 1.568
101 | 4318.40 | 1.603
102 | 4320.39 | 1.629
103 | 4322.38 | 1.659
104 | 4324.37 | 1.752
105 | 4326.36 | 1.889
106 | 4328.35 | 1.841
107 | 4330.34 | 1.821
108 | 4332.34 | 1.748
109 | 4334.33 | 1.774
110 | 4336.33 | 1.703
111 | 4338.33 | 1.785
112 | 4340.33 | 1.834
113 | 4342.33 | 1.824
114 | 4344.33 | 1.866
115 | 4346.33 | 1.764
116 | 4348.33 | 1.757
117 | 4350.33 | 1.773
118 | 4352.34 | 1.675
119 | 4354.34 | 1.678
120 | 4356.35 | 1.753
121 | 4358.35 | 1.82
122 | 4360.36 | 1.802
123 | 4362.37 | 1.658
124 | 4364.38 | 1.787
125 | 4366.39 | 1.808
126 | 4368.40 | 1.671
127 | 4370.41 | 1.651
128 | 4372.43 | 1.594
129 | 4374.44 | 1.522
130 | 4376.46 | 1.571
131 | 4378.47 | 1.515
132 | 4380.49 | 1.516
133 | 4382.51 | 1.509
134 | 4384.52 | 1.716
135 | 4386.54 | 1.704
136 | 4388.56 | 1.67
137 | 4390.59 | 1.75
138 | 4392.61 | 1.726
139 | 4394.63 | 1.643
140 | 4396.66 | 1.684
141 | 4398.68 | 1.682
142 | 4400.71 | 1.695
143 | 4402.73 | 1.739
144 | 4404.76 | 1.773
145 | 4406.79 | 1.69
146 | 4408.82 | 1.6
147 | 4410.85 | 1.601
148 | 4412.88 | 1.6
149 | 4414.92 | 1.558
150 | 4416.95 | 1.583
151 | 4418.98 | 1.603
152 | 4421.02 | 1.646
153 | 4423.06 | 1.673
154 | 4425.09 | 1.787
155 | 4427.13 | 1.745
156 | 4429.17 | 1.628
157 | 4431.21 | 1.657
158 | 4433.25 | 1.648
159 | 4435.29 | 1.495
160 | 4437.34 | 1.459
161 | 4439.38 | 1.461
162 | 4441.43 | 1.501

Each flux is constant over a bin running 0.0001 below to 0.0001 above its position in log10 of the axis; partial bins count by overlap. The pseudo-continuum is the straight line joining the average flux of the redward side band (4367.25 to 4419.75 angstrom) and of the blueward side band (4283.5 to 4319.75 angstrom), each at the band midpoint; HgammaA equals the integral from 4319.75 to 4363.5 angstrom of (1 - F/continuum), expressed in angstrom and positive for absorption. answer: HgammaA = -3.2 angstrom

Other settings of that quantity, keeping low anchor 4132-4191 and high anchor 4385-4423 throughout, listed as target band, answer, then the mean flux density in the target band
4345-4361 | -1.4 angstrom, 1.75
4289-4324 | -2.3 angstrom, 1.66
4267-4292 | 0.4 angstrom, 1.51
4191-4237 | 2.3 angstrom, 1.39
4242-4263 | 0.1 angstrom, 1.49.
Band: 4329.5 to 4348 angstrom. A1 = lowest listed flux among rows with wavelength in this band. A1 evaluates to 1.703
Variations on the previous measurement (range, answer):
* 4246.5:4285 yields 1.336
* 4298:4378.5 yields 1.489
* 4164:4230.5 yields 1.186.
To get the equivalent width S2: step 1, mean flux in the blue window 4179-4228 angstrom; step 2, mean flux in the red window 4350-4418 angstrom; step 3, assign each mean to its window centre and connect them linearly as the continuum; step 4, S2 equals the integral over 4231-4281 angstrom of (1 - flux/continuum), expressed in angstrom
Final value -0.58 angstrom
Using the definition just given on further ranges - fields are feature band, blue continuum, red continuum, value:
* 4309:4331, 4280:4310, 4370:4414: -1.5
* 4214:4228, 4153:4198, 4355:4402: 0.8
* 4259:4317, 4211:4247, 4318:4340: 1.4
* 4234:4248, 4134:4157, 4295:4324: 0.4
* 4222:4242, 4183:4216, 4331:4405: -0.7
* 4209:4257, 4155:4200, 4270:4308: 1.8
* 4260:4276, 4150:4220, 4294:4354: 0.7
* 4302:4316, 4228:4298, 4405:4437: -1.7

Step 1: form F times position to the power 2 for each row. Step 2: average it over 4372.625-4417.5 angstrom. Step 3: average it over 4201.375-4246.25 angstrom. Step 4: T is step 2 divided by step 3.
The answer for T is 1.3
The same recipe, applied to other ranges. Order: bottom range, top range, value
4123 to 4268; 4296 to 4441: 1.28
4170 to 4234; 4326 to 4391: 1.31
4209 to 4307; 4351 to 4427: 1.18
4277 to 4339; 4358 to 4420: 1.04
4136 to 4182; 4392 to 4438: 1.33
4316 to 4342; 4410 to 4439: 0.97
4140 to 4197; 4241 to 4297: 1.12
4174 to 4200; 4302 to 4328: 1.25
